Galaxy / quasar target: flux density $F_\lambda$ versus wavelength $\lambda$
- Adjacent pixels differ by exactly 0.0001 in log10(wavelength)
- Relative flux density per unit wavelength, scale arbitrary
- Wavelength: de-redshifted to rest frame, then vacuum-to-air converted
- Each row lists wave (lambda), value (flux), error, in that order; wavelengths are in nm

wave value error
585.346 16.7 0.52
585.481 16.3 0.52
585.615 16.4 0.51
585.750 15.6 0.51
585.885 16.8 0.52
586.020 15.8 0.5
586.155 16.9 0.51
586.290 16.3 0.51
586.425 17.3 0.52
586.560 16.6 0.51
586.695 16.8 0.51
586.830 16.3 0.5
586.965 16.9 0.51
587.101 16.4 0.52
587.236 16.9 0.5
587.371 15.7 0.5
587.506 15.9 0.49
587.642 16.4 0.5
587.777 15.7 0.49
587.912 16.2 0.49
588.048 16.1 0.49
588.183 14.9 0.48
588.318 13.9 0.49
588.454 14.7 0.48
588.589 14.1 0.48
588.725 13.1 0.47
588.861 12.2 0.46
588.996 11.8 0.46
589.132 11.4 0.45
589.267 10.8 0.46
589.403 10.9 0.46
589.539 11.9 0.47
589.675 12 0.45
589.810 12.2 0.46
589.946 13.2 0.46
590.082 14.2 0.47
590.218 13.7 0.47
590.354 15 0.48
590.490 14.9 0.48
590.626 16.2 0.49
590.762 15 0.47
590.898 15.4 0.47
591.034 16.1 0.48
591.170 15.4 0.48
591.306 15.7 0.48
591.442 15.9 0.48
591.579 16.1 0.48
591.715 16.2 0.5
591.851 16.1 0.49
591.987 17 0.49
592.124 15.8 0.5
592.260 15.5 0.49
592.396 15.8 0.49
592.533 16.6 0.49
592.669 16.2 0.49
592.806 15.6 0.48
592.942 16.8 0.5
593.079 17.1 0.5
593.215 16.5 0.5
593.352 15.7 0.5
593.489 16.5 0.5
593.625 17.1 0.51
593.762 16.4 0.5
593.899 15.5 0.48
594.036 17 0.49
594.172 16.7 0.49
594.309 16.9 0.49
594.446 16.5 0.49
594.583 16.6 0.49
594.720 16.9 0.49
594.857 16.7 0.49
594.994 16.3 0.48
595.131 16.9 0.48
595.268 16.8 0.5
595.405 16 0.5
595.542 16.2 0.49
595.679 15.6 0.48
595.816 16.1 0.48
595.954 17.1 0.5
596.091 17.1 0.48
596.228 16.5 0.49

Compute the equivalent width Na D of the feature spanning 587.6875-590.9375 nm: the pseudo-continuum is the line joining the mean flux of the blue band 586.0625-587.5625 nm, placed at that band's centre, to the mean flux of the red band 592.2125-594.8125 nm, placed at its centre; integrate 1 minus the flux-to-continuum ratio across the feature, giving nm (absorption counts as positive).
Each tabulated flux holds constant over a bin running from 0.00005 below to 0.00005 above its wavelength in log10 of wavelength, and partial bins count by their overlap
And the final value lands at 0.545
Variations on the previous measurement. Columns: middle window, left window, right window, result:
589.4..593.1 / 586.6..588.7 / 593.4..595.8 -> 0.230 nm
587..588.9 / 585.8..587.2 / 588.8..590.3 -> -0.090 nm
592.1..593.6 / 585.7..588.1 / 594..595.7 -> 0.026 nm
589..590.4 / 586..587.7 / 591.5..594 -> 0.335 nm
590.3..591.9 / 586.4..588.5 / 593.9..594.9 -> 0.069 nm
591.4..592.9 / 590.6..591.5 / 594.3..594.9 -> -0.011 nm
